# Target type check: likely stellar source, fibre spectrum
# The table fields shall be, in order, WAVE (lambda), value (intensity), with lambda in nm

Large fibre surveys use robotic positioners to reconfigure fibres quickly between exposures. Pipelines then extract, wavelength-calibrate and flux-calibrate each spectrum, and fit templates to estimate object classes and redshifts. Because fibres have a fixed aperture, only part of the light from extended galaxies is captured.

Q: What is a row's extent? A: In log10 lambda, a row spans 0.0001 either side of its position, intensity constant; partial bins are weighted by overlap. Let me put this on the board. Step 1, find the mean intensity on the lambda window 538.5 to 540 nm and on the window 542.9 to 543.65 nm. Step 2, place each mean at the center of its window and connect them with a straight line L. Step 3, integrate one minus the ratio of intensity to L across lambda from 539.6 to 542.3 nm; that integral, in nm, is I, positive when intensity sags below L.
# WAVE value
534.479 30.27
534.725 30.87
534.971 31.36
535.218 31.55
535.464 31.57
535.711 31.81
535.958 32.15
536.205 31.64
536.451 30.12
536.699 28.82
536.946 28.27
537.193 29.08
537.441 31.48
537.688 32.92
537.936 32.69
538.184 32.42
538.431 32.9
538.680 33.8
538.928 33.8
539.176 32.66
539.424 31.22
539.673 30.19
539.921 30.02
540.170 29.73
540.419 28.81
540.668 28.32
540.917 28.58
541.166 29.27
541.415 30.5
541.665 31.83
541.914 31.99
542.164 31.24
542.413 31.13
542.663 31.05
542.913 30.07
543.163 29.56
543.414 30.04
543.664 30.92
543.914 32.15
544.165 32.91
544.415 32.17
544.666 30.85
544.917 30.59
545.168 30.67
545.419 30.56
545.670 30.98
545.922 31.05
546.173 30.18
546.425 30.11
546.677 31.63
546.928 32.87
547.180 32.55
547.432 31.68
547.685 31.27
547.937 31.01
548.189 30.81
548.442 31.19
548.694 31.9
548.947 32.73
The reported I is 0.10 nm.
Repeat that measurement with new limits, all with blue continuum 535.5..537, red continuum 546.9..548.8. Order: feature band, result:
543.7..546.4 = 0.02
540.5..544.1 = 0.07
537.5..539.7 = -0.13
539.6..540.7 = 0.05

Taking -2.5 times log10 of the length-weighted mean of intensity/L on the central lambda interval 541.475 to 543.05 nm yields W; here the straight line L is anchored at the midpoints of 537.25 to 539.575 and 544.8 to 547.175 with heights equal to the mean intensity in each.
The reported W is 0.02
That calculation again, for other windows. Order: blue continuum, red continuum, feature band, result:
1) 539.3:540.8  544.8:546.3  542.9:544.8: -0.03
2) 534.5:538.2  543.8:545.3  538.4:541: 0.01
